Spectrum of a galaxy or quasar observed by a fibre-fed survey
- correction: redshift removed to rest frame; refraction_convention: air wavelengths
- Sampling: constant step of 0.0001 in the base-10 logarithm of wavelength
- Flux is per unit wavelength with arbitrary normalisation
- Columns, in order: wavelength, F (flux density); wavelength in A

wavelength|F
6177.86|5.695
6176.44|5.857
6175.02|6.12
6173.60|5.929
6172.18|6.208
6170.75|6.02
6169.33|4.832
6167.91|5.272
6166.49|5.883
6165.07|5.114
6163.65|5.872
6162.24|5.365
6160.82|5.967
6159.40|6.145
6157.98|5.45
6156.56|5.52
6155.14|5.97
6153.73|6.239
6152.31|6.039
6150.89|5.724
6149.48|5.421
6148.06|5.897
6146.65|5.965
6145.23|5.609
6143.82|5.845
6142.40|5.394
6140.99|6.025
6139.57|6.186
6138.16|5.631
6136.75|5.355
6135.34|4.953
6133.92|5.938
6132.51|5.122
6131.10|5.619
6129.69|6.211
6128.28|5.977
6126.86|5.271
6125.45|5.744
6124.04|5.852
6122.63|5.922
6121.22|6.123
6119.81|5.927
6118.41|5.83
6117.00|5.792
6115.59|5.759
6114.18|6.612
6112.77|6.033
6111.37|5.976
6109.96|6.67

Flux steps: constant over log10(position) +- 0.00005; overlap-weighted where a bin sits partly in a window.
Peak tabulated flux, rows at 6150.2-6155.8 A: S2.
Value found 6.239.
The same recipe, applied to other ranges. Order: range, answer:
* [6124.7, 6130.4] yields 6.211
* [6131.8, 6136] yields 5.938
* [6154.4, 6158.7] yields 5.97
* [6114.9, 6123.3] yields 6.123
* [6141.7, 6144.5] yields 5.845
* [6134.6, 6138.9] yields 5.631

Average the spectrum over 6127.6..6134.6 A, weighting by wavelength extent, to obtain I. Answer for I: 5.78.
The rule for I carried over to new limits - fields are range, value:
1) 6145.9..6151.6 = 5.75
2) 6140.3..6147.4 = 5.77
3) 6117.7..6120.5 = 5.89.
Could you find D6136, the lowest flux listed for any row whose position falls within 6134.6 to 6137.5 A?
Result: 4.953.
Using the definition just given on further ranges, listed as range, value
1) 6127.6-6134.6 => 5.122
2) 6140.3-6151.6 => 5.394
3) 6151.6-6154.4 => 6.039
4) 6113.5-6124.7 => 5.759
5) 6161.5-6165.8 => 5.114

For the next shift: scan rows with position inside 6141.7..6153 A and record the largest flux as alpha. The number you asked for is 6.039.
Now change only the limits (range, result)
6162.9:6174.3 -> 6.208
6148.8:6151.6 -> 5.724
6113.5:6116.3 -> 6.612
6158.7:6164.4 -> 6.145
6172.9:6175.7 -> 6.12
